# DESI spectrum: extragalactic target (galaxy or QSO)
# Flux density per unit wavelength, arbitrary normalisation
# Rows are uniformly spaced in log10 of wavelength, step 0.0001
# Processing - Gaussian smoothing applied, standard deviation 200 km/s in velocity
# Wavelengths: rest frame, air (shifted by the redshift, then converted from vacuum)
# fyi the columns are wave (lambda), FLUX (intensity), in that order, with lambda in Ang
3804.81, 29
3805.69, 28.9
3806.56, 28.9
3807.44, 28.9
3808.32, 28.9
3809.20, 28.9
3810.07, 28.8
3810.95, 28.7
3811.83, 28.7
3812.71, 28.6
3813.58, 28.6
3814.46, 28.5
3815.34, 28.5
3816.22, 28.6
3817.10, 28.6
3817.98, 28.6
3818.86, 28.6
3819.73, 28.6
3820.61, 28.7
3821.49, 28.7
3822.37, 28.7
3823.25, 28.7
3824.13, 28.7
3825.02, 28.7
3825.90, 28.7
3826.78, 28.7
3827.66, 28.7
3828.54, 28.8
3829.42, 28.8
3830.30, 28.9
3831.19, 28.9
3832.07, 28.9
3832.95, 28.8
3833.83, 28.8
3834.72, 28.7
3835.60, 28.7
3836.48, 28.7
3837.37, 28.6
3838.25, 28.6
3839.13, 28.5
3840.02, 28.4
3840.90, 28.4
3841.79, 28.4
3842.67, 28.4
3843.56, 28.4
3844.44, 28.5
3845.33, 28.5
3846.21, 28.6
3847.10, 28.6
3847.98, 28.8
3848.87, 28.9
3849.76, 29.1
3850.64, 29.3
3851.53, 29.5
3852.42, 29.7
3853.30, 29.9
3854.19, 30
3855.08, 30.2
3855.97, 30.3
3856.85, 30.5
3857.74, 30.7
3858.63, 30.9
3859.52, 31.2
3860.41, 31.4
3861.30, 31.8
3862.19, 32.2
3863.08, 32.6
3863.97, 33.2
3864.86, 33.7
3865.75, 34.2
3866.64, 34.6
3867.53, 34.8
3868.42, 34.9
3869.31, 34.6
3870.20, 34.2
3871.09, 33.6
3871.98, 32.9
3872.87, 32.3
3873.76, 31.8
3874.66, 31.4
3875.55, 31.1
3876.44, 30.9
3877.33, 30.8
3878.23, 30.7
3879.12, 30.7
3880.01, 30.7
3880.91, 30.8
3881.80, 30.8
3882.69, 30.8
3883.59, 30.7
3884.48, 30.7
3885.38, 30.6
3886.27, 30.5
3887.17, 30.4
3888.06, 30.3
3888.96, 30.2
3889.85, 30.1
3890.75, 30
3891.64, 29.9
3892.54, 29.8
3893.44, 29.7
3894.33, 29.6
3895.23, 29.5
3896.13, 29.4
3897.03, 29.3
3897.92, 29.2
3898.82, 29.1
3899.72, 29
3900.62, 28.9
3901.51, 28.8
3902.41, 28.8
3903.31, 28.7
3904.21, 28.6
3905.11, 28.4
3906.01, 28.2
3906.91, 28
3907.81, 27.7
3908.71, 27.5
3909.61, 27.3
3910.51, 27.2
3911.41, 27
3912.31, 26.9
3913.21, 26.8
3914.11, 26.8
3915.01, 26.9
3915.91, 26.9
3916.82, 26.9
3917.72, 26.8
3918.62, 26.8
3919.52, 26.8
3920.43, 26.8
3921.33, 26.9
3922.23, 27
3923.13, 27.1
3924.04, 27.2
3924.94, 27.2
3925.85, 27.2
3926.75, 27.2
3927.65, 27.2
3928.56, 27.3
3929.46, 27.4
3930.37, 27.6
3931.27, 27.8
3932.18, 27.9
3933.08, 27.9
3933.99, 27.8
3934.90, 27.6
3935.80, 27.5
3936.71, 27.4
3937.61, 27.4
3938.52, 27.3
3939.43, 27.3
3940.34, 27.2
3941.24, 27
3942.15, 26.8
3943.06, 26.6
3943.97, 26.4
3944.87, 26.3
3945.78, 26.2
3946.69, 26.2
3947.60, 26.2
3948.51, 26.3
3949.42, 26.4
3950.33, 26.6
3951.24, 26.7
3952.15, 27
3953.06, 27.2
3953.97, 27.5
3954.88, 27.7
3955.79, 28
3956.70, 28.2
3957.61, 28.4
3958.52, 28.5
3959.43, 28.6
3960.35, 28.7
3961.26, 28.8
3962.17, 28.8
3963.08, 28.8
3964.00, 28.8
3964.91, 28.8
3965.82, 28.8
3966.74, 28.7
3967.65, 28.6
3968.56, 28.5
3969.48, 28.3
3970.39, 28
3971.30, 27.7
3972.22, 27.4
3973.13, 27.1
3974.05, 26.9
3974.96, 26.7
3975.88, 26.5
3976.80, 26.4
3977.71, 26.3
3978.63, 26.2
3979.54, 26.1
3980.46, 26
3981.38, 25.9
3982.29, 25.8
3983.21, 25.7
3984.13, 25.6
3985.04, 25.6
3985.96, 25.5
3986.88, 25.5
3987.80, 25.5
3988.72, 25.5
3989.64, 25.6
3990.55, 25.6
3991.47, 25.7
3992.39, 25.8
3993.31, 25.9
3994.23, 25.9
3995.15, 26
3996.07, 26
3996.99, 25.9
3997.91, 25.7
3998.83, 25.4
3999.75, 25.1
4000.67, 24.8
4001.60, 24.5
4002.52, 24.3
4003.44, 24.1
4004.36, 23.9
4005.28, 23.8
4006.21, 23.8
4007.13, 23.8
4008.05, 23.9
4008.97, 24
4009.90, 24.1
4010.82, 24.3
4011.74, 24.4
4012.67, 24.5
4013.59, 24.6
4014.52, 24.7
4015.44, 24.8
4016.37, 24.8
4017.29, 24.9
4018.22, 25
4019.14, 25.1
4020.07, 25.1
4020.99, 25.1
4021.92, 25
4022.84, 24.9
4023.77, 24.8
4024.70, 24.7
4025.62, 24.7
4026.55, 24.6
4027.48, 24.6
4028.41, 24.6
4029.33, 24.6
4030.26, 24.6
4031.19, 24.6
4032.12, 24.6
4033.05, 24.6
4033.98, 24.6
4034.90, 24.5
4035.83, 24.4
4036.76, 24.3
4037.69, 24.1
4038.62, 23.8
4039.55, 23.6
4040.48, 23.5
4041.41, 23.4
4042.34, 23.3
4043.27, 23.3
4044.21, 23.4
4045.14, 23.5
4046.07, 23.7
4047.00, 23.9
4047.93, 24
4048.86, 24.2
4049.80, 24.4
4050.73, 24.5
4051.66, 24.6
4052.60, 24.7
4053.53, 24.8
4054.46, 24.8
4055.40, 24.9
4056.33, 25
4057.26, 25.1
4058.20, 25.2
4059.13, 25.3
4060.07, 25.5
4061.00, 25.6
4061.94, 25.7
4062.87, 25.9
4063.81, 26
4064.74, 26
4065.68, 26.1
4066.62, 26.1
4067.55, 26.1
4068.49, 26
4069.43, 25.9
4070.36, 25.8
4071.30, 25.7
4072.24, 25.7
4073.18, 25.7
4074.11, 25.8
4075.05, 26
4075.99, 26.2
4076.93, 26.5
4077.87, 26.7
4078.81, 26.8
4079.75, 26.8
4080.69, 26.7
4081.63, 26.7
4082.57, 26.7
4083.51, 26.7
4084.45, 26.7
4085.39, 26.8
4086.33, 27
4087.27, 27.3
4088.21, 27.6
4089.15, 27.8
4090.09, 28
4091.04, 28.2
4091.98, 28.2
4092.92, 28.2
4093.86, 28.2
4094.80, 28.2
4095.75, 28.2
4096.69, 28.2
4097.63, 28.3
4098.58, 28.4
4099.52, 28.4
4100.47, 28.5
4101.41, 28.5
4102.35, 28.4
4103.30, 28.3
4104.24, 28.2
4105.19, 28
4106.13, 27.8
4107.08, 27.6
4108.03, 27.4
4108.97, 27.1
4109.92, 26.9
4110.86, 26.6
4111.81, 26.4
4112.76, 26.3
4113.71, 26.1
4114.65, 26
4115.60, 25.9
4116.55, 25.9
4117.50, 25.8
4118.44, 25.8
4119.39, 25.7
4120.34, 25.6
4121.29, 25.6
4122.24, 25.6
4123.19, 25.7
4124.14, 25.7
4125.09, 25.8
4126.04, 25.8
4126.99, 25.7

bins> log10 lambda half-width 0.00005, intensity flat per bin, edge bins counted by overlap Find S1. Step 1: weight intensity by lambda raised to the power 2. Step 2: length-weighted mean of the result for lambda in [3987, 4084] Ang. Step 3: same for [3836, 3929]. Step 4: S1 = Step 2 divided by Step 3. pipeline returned 0.9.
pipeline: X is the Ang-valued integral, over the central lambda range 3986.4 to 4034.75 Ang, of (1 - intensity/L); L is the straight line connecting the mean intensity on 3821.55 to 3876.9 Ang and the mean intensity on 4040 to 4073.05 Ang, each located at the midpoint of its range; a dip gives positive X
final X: 2.3 Ang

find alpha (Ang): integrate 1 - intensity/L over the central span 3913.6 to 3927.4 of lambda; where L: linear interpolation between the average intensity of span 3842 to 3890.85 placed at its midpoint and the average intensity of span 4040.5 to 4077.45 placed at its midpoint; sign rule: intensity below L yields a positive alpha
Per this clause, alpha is 1.1 Ang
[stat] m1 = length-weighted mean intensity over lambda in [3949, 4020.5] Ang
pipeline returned 26.2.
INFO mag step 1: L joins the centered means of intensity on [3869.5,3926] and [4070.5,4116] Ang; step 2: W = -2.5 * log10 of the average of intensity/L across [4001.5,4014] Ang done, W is 0.16 mag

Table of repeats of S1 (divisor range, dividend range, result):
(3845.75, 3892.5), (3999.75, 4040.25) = 0.85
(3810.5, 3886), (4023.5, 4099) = 0.95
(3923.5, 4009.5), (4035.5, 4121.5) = 1.04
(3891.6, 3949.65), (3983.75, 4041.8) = 0.94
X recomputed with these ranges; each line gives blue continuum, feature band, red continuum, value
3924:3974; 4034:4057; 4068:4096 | 2.50 Ang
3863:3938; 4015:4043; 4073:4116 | 3.50 Ang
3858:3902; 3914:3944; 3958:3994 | 1.92 Ang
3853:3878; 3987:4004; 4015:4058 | 0.58 Ang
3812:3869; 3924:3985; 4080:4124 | 2.72 Ang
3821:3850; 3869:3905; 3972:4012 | -3.73 Ang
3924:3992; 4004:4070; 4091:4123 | 6.16 Ang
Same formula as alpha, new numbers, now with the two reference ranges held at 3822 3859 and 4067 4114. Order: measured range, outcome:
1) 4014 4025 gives 1.10 Ang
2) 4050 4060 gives 0.92 Ang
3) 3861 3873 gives -1.99 Ang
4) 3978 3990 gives 0.95 Ang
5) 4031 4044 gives 1.67 Ang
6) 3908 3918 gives 0.51 Ang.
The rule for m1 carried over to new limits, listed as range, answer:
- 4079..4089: 26.9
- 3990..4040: 24.7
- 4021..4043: 24.4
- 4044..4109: 26.4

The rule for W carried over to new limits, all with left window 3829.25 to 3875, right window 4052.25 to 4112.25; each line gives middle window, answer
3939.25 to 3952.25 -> 0.093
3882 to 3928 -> 0.045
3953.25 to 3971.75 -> 0.011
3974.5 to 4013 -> 0.119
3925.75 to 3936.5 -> 0.063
